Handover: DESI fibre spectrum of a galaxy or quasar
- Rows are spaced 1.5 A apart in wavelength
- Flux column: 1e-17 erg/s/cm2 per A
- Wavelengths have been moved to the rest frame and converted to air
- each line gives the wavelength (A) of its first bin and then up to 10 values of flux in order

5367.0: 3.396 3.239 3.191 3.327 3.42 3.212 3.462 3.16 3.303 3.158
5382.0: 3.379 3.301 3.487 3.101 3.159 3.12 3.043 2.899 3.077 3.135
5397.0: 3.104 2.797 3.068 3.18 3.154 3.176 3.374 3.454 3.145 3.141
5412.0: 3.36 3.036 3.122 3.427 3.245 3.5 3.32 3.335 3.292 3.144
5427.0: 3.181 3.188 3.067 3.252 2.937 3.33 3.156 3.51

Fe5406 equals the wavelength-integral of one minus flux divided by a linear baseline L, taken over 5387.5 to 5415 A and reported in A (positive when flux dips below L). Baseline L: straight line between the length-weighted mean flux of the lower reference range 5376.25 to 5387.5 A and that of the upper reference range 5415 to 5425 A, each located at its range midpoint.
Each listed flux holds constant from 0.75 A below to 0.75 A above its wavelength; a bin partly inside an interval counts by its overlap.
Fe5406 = 1.4 A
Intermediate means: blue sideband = 3.28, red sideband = 3.33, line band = 3.13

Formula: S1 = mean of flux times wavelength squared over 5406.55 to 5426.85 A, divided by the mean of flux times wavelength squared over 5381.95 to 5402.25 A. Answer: 1.06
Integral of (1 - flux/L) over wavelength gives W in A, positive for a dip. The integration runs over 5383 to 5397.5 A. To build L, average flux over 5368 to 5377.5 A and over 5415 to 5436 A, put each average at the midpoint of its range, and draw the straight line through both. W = 0.61 A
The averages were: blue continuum 3.3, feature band 3.14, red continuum 3.24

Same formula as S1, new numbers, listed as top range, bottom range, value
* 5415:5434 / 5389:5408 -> 1.05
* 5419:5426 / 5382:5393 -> 1.06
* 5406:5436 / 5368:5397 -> 1.02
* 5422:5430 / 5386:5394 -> 1.06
